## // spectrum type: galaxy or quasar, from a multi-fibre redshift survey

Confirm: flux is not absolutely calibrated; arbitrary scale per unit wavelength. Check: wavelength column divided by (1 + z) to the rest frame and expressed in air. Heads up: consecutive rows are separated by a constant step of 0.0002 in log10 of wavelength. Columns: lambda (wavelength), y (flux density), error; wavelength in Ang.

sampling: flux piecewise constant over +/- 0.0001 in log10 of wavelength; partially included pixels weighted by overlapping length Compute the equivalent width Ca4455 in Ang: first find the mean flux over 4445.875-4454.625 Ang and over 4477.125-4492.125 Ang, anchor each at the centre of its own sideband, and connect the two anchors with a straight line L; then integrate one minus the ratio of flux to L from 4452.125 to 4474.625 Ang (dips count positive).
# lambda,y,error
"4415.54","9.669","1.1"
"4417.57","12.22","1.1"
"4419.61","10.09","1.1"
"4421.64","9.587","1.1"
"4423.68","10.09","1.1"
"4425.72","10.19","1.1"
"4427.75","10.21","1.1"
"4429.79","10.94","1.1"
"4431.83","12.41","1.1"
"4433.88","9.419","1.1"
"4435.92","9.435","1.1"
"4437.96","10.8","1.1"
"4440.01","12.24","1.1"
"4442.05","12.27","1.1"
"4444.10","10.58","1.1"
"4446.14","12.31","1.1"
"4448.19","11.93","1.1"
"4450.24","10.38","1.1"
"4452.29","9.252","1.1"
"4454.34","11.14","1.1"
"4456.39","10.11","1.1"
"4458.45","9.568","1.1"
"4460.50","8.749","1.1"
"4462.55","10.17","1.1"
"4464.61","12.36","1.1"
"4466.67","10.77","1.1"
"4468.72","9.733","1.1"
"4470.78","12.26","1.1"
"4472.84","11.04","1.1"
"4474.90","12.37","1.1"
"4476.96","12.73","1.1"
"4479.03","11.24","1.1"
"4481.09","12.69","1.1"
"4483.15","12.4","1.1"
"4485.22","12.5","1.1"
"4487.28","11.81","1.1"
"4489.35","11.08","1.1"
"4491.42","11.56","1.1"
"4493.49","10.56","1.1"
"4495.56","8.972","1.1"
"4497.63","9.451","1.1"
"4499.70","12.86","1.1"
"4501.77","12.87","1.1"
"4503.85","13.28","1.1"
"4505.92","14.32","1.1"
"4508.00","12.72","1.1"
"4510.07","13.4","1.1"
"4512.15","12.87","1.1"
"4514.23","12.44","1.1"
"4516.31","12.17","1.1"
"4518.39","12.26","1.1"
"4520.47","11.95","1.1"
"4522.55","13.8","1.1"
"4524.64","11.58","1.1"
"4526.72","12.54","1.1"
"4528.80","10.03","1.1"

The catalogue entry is 1.4 Ang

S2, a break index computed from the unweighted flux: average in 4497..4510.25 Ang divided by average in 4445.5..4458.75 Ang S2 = 1.20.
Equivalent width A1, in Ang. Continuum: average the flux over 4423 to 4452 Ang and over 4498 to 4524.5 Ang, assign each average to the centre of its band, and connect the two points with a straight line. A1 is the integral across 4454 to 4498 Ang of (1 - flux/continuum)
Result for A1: 3.0 Ang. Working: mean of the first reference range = 10.9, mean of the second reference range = 12.8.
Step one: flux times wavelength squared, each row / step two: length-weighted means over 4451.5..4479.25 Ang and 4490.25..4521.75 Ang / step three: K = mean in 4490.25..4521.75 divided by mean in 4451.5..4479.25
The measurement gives 1.14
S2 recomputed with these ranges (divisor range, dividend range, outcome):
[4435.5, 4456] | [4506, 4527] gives 1.14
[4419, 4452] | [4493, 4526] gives 1.14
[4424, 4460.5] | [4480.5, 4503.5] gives 1.08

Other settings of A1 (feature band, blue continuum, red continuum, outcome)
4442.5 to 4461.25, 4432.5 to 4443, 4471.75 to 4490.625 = 1.2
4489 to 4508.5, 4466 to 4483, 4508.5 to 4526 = 0.7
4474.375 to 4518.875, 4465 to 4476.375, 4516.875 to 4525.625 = -0.8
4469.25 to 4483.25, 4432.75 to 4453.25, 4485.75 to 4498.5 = -1.7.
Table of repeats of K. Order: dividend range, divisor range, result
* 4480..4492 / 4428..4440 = 1.15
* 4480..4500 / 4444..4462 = 1.10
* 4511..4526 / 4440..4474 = 1.18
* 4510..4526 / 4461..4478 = 1.13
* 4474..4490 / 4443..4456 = 1.13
